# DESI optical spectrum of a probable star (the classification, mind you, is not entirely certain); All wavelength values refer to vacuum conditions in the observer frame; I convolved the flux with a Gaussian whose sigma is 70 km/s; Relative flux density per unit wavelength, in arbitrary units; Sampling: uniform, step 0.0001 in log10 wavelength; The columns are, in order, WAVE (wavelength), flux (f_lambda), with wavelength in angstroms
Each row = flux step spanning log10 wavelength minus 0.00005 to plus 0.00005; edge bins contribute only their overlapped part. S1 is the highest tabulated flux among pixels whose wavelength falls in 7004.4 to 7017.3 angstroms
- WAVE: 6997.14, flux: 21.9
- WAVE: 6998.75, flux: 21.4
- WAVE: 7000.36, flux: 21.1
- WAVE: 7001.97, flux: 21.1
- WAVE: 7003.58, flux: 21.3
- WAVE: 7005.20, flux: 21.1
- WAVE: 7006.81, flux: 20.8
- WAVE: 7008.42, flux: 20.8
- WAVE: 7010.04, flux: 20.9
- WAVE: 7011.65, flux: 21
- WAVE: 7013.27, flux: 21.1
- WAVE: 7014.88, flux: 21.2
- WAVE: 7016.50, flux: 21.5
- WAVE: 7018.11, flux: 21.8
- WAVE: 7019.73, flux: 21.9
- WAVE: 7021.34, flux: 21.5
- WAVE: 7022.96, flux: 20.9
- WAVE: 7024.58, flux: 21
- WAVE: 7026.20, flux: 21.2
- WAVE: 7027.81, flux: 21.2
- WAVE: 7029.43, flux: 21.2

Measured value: 21.5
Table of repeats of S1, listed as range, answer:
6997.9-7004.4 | 21.4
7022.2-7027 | 21.2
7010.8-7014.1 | 21.1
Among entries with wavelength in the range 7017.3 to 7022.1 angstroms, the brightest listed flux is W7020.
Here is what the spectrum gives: 21.9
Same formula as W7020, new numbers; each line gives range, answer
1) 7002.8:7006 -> 21.3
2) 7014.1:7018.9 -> 21.8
